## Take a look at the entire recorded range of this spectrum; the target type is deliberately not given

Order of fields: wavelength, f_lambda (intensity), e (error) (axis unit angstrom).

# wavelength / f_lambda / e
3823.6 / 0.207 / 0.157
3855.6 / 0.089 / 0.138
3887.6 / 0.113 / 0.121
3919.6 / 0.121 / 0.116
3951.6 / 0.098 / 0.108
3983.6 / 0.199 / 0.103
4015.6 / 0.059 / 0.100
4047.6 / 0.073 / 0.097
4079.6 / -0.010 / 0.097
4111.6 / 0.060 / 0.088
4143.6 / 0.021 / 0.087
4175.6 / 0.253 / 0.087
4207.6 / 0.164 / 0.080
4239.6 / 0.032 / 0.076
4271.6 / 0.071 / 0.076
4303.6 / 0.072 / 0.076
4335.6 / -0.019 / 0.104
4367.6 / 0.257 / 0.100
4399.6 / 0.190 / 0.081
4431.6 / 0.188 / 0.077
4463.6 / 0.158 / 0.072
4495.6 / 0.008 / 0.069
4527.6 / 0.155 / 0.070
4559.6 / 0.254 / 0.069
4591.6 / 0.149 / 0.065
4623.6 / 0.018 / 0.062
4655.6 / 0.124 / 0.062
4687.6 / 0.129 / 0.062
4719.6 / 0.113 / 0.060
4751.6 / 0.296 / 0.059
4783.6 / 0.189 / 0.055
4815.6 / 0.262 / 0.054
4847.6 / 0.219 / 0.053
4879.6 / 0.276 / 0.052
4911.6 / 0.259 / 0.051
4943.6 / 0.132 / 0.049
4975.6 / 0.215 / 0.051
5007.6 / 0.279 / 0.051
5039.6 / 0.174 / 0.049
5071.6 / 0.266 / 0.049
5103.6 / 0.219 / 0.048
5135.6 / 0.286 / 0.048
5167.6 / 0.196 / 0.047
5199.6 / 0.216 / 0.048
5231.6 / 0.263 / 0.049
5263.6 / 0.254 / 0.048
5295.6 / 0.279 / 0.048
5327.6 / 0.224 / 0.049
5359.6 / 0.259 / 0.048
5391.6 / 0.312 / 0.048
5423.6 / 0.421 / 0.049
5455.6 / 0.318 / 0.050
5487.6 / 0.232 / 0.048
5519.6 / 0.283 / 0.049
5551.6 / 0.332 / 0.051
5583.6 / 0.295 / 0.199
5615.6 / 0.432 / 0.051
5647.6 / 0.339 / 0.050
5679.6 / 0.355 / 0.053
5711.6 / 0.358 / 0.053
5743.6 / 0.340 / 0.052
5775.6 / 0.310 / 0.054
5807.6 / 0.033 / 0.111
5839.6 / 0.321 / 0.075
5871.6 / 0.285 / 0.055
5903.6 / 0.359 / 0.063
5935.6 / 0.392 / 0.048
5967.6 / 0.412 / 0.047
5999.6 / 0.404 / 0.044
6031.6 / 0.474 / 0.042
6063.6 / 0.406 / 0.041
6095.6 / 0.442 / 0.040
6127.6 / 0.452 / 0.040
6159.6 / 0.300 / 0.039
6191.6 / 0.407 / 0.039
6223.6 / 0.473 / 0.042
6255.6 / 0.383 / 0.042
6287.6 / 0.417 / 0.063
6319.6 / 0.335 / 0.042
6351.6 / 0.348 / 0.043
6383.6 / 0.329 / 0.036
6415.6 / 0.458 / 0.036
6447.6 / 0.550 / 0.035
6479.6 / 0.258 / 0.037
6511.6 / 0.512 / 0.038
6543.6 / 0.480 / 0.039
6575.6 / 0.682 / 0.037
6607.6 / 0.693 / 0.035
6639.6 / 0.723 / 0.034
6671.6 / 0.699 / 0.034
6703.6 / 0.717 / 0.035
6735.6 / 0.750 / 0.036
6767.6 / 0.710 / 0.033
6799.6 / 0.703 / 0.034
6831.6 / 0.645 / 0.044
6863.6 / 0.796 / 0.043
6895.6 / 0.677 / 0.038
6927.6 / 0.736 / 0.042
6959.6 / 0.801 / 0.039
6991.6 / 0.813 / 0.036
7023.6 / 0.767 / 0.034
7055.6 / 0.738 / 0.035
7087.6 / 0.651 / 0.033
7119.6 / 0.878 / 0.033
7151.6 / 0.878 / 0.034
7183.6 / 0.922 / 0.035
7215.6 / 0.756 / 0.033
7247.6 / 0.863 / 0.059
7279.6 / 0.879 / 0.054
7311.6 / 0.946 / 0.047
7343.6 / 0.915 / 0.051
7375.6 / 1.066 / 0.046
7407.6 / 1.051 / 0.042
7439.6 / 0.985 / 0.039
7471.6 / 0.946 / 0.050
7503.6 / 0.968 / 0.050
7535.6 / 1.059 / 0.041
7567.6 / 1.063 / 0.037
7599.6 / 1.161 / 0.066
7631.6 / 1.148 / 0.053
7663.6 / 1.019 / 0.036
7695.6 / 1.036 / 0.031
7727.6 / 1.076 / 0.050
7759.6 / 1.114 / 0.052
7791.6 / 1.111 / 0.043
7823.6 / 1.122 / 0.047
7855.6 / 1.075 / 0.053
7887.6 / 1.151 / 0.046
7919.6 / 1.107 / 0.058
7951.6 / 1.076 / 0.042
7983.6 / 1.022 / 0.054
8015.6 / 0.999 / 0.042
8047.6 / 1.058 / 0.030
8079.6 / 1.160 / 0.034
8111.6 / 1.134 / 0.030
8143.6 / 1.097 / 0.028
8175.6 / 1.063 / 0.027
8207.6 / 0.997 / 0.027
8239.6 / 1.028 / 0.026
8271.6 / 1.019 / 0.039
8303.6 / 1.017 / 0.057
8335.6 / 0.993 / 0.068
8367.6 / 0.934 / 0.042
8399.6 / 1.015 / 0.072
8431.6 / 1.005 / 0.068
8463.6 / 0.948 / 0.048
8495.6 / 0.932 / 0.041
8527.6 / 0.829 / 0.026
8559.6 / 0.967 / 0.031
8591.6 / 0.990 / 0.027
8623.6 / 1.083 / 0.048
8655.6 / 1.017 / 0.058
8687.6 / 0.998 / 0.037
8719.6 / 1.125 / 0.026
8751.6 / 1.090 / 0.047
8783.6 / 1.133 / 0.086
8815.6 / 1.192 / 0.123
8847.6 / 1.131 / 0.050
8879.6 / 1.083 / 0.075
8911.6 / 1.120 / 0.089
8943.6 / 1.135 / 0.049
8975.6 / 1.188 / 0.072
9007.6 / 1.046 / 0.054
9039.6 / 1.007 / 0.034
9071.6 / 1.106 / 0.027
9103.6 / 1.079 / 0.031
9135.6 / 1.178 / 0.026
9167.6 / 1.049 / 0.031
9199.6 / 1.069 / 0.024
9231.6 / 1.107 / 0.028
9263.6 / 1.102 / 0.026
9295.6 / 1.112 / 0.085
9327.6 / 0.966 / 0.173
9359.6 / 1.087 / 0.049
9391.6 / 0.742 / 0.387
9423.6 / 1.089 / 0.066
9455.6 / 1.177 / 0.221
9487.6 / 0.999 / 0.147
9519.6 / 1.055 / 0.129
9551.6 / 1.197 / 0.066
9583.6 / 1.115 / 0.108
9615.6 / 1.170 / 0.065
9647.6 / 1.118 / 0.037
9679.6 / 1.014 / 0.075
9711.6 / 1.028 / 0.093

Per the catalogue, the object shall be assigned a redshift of 0.65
